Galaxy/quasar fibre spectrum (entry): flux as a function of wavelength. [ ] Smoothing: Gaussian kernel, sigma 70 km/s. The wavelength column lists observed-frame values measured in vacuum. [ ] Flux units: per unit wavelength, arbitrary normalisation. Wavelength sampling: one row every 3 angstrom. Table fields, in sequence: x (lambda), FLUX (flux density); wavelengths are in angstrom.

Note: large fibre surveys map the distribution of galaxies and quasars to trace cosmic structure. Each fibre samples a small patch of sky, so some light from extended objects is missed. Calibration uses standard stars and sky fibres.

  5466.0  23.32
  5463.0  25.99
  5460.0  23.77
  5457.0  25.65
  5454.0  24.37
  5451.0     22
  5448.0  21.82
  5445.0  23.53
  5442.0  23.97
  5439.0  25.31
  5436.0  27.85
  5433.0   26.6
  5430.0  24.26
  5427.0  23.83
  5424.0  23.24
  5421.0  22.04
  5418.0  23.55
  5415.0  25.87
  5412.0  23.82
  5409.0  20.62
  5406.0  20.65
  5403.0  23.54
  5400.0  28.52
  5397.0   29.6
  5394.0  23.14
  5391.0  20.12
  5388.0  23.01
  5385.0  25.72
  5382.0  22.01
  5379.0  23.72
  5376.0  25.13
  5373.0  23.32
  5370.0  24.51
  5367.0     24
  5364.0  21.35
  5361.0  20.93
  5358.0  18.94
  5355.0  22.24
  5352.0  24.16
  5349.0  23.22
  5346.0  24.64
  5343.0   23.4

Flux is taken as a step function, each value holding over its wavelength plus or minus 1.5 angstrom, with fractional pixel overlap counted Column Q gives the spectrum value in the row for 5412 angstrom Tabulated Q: 23.82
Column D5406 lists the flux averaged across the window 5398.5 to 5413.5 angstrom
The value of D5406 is 23.4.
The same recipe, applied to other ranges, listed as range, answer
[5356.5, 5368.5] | 21.3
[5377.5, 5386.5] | 23.8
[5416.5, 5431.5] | 23.4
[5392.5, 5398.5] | 26.4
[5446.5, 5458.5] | 23.5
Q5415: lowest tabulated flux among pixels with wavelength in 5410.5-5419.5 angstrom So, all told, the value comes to 23.55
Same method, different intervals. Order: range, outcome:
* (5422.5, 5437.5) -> 23.24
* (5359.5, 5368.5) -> 20.93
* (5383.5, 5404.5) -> 20.12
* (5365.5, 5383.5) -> 22.01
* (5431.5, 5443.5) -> 23.97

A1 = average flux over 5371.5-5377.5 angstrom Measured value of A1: 24.2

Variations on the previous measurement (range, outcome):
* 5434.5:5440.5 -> 26.6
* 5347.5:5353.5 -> 23.7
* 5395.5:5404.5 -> 27.2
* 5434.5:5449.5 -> 24.5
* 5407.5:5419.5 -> 23.5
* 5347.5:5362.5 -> 21.9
